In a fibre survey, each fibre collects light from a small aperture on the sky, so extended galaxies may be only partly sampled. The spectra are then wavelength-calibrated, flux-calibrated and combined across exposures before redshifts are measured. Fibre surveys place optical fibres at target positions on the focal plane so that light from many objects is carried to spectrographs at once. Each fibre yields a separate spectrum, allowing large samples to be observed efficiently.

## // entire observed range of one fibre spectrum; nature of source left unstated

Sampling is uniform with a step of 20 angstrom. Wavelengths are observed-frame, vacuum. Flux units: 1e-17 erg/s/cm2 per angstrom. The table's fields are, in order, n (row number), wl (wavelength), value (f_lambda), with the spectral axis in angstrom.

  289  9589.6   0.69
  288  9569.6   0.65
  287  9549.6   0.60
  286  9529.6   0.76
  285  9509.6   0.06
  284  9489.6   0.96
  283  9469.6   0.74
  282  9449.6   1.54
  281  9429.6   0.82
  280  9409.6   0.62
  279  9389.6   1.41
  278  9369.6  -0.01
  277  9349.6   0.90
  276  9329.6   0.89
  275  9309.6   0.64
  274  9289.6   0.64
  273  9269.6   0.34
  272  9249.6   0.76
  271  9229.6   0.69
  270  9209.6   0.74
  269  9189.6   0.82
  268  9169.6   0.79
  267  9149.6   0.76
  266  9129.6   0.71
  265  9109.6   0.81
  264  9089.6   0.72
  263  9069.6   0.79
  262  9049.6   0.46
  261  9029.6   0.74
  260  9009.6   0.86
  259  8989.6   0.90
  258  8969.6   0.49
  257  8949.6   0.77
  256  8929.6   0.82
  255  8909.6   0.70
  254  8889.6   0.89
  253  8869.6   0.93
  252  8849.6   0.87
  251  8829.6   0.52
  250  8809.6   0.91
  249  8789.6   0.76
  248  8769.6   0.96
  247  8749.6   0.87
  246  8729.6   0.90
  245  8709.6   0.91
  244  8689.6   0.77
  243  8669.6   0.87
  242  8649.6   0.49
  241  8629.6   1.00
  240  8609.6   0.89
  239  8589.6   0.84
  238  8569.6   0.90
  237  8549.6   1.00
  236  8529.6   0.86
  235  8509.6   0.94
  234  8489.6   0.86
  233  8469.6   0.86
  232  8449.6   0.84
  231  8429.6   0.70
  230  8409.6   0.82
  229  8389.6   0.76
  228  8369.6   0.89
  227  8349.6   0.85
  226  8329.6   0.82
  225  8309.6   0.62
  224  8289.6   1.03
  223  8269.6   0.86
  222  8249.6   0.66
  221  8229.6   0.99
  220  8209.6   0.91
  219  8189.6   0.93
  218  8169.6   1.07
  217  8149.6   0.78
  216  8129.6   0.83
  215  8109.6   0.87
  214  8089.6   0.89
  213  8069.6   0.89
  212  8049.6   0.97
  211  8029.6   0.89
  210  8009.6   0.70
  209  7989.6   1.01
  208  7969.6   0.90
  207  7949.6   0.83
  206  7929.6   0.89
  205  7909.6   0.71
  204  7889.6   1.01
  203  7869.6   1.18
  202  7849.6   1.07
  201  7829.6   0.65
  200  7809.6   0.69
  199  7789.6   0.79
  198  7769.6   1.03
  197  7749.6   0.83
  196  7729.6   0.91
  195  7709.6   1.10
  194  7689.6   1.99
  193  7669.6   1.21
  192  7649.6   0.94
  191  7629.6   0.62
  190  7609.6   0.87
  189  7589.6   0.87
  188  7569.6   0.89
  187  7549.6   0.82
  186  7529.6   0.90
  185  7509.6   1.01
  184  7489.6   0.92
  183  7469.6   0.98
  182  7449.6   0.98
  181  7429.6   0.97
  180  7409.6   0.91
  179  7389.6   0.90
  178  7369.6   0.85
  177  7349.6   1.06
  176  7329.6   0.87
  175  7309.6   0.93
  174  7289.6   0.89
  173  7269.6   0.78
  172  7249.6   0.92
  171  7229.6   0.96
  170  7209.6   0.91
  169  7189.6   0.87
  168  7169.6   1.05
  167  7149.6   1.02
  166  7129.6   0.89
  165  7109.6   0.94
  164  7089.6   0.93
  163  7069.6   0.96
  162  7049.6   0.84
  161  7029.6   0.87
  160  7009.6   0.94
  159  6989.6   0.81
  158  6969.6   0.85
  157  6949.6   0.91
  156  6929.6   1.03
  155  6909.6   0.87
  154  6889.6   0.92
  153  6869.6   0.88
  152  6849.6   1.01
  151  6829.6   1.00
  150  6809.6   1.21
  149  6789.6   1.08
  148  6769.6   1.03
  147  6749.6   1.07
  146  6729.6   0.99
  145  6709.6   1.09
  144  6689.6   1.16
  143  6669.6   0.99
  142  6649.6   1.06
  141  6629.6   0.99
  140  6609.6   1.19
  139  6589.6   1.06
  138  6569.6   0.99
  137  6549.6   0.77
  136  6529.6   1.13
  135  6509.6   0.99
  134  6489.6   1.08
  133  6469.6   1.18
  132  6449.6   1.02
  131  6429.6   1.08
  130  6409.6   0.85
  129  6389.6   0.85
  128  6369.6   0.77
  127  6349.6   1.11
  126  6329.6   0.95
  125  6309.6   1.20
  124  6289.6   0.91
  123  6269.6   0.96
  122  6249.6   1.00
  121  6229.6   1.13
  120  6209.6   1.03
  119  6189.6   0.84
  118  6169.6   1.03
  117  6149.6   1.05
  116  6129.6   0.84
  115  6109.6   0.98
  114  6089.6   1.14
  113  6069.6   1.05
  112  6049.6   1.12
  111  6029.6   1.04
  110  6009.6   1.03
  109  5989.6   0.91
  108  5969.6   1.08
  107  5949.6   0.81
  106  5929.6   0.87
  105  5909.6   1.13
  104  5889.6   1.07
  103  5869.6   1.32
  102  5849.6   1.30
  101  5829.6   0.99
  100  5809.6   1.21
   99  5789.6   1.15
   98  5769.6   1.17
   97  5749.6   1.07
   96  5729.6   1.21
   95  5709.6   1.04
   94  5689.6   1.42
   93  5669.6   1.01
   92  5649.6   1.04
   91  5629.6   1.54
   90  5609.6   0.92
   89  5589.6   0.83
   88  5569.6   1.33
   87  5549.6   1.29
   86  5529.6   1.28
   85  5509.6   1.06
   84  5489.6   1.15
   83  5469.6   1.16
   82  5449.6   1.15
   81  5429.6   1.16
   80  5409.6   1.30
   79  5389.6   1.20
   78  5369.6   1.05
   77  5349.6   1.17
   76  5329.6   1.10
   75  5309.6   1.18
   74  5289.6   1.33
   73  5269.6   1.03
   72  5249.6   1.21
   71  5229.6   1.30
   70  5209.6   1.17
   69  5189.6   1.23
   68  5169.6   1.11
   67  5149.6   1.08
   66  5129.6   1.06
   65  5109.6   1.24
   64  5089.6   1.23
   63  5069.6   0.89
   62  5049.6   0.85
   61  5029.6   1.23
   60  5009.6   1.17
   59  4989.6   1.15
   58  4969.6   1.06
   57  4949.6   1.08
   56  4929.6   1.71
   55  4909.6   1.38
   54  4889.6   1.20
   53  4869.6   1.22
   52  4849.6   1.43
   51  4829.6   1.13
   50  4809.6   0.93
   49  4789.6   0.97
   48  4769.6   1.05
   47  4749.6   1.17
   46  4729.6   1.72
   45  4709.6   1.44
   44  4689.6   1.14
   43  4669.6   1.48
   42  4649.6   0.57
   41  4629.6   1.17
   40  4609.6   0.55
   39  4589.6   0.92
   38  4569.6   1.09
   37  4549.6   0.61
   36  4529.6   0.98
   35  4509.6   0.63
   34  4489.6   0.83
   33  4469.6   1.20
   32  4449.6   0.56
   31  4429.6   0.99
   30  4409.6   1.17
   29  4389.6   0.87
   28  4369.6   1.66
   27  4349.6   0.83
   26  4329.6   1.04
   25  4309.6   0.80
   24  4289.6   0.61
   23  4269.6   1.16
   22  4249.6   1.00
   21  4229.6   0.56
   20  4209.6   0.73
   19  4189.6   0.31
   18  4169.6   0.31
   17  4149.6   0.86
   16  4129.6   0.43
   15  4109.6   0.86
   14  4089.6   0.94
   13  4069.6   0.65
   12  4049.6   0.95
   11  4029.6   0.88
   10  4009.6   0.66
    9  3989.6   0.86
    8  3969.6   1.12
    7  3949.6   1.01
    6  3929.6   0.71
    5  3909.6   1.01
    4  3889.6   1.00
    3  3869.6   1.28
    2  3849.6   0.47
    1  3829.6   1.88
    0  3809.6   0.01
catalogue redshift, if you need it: 0.17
